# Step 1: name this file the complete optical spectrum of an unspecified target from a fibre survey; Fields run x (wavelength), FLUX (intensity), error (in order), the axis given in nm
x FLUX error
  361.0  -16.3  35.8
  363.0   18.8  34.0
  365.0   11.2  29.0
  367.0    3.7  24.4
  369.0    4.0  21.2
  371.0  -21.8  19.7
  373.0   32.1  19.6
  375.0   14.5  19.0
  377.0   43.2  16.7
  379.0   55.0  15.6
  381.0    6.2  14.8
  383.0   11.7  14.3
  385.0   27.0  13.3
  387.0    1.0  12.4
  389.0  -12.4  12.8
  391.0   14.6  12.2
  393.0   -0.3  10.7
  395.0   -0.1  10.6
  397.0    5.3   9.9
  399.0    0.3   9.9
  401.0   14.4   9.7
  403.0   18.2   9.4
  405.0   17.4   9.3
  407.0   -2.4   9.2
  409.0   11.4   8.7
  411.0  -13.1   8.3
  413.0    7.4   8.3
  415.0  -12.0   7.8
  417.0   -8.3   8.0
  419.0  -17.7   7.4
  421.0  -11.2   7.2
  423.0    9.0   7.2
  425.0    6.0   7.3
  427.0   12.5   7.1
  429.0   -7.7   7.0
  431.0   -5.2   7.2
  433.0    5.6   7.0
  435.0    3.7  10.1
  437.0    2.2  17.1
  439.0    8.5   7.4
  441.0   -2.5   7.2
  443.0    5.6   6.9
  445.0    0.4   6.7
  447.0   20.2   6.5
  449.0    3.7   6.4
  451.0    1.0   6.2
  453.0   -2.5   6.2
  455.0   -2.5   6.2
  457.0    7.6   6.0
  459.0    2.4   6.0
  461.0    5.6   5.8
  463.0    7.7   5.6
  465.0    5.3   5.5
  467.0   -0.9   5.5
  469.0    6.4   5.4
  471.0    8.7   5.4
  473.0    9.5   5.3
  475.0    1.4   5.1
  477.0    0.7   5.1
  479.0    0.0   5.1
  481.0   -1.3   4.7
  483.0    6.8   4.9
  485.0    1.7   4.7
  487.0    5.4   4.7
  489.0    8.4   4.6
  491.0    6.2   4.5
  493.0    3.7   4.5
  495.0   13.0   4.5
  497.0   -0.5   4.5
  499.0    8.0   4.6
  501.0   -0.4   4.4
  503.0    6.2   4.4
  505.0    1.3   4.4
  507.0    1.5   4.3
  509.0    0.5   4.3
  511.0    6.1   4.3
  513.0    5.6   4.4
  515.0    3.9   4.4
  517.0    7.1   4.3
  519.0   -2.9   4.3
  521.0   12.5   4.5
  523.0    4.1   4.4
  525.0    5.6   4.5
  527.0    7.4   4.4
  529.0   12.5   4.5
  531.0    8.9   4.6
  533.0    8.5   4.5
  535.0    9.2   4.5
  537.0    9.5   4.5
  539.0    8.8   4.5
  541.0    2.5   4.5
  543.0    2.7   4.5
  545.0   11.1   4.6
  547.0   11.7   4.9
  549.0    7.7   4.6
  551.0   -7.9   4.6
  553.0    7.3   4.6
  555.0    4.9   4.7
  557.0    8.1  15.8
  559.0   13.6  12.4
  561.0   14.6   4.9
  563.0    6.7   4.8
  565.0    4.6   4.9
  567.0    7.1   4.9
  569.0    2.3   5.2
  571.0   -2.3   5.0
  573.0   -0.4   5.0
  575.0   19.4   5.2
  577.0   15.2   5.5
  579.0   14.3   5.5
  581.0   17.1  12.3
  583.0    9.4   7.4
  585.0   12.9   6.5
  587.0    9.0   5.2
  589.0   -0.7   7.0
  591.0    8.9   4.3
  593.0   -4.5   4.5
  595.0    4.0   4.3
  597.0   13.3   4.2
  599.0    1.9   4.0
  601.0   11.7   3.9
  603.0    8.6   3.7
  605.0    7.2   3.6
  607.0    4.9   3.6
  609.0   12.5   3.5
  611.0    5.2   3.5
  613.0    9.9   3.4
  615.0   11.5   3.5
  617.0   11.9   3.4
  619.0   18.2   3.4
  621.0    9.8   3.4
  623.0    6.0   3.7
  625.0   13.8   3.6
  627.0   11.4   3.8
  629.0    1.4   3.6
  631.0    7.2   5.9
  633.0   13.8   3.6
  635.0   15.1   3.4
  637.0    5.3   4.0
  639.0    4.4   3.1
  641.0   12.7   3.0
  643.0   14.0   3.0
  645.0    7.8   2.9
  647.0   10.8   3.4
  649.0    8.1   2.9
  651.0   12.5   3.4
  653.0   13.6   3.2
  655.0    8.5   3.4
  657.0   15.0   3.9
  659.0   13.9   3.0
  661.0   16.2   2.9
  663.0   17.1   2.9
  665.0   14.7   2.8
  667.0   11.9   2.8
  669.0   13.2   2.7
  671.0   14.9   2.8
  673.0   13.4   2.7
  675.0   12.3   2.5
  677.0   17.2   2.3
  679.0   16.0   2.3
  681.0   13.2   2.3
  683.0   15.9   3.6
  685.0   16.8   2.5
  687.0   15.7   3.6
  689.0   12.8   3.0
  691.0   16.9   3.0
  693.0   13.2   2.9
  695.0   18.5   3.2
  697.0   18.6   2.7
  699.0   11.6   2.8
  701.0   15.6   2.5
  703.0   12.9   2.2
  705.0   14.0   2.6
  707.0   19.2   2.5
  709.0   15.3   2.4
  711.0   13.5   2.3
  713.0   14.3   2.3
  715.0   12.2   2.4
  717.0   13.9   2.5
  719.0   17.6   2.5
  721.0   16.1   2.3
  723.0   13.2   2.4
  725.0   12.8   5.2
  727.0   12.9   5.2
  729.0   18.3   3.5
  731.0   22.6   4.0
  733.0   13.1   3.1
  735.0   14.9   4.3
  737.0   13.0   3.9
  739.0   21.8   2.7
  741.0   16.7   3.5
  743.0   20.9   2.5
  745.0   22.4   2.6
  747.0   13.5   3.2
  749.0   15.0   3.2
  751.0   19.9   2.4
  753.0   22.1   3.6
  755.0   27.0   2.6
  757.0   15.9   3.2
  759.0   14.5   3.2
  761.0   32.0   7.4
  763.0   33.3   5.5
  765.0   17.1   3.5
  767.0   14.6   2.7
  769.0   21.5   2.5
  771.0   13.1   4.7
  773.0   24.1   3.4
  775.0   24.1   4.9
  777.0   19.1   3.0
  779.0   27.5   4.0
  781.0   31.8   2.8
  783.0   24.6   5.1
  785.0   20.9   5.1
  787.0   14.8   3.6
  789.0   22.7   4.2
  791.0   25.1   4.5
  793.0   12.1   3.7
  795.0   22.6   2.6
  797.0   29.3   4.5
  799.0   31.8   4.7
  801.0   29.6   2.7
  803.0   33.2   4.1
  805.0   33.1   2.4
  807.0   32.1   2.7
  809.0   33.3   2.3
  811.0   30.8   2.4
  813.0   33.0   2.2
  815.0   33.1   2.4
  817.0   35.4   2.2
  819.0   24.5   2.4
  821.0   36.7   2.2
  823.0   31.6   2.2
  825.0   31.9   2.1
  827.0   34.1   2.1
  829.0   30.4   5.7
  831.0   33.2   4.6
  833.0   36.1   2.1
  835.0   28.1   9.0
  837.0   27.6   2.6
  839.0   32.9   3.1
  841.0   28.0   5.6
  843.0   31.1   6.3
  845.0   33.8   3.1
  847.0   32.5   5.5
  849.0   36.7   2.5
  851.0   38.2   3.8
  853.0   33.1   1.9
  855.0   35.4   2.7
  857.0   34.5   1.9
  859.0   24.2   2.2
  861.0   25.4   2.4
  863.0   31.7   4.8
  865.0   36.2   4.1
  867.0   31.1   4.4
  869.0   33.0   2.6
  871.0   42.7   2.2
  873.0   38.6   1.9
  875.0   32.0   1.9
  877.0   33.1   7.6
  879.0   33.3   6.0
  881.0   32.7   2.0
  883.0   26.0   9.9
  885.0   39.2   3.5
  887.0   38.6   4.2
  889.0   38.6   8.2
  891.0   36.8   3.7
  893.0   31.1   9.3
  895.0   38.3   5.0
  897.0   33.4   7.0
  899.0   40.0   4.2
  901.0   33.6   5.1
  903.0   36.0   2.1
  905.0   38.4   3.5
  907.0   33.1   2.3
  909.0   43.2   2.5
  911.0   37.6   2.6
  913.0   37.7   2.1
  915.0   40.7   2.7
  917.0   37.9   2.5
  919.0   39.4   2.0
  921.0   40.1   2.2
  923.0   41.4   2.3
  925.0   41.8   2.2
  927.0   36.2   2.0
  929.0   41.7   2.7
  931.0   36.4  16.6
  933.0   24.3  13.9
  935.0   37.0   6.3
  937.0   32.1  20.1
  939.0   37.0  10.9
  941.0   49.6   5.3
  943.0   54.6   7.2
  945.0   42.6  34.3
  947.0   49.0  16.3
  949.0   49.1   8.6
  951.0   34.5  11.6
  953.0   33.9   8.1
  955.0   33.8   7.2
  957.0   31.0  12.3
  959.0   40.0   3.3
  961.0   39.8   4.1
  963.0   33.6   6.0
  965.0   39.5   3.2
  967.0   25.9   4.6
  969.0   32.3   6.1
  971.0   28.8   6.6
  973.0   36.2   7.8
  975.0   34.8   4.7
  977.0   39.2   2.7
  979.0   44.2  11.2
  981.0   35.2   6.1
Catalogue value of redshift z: 0.998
